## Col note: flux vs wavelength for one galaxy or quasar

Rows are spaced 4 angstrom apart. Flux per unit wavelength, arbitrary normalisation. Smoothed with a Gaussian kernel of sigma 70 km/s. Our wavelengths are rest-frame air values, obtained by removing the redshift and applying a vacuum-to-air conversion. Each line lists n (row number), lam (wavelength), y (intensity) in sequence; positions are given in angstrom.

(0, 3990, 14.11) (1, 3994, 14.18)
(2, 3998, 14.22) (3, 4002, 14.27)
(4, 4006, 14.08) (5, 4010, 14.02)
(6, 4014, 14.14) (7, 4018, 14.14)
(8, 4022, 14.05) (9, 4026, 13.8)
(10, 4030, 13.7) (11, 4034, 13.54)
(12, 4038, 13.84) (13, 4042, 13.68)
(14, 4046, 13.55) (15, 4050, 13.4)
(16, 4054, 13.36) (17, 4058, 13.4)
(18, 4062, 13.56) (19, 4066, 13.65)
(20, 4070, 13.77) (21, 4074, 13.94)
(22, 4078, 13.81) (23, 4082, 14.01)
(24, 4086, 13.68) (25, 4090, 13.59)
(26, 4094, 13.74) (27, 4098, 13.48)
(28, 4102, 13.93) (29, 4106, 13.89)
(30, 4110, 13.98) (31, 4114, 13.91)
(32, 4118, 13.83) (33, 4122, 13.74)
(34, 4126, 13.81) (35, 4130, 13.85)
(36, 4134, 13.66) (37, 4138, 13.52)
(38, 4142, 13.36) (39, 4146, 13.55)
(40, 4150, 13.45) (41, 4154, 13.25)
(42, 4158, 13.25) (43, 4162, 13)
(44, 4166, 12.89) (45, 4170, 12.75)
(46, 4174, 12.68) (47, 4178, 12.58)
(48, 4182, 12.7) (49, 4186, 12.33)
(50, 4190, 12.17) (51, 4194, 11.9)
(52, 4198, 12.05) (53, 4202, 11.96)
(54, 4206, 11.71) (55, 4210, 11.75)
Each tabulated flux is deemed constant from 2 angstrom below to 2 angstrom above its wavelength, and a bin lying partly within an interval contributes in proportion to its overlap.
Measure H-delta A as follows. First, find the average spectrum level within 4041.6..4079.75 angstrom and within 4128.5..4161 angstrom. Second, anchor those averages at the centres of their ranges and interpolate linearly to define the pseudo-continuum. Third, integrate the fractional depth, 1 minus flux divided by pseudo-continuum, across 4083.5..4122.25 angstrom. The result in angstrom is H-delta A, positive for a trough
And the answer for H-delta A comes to -0.7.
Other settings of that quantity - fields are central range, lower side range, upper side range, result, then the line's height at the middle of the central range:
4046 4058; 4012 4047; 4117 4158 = 0.3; 13.8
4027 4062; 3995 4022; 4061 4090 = 0.9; 13.9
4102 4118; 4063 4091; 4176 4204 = -0.7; 13.3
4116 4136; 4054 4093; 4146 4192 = -0.8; 13.2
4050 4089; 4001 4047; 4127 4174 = 0.0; 13.7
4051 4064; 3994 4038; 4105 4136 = 0.5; 13.9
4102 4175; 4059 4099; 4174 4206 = -3.2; 12.9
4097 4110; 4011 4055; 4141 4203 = -0.6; 13.2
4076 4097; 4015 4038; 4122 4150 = 0.0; 13.7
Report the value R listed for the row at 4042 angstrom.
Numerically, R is 13.68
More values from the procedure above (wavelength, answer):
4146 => 13.55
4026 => 13.8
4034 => 13.54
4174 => 12.68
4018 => 14.14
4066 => 13.65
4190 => 12.17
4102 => 13.93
